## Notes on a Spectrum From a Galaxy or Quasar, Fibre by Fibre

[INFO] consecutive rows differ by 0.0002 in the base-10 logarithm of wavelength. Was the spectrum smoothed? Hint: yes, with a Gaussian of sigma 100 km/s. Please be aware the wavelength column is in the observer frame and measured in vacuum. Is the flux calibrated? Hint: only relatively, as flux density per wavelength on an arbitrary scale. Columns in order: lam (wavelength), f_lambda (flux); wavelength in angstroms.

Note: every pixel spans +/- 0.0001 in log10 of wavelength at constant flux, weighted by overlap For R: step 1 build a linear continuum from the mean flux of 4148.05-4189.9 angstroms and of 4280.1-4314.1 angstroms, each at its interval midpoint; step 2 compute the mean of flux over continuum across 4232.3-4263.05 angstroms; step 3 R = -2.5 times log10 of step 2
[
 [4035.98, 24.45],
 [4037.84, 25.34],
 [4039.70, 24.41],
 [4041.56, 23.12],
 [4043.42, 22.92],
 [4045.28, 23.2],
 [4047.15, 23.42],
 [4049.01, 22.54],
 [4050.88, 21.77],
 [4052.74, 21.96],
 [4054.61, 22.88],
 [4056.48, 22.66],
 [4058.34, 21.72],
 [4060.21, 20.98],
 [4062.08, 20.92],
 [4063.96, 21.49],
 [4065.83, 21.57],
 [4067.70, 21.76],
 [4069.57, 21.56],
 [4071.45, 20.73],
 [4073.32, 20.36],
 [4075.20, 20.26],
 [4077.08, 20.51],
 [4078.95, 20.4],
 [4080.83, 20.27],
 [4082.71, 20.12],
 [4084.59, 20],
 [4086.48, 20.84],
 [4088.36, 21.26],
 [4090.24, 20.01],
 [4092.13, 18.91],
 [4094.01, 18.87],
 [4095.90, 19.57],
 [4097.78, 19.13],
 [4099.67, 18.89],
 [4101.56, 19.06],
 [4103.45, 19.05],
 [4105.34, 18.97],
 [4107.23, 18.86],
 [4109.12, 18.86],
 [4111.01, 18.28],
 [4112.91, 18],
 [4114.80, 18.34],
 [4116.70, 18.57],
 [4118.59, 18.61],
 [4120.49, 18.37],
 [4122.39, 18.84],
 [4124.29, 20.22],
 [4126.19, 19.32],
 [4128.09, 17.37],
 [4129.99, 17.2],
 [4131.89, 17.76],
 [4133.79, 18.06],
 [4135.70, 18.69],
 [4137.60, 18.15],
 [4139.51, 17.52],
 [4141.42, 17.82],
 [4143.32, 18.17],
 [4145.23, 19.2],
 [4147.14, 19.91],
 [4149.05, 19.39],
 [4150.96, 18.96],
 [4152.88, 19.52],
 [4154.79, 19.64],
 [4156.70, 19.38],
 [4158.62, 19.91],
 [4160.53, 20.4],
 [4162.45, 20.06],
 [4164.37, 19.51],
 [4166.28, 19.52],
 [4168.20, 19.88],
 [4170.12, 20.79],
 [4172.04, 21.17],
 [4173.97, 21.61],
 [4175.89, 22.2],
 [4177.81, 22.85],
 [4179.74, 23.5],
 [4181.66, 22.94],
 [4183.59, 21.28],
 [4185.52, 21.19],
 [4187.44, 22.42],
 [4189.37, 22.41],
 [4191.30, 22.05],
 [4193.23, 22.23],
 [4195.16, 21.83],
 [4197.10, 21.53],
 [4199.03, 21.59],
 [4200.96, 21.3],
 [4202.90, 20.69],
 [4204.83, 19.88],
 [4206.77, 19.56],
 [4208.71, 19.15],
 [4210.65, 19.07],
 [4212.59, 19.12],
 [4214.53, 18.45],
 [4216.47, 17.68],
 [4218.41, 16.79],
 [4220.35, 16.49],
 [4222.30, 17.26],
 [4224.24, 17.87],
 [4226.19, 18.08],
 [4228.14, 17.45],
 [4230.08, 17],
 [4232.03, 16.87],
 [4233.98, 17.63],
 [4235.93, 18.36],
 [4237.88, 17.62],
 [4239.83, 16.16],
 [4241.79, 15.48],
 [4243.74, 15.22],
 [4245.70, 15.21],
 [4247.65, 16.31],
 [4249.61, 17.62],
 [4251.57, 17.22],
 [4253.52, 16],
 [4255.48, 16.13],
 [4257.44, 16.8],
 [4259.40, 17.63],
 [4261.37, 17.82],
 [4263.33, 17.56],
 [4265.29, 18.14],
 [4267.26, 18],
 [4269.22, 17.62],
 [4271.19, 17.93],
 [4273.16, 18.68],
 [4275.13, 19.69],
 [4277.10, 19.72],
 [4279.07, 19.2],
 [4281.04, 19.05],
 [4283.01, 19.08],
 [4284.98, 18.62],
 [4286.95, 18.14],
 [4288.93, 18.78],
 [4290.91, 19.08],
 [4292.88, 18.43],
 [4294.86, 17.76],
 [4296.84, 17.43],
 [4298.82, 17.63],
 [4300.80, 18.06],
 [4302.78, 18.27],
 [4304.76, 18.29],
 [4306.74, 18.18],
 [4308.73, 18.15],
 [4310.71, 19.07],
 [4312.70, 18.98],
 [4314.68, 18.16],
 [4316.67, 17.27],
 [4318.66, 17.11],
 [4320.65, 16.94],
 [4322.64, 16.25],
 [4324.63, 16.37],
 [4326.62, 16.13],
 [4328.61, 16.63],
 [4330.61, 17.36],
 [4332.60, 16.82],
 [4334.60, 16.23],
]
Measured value 0.16 mag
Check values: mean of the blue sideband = 20.8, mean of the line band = 16.8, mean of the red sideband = 18.4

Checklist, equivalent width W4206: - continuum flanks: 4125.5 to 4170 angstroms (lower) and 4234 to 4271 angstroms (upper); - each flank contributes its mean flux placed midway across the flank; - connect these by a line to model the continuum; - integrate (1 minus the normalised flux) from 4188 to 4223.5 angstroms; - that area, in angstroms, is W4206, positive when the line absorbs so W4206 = -3.9 angstroms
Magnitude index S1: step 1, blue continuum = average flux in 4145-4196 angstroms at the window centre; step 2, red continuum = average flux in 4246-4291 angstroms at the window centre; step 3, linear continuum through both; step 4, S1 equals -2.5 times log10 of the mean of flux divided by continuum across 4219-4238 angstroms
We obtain 0.102 mag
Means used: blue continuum 20.9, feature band 17.4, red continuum 18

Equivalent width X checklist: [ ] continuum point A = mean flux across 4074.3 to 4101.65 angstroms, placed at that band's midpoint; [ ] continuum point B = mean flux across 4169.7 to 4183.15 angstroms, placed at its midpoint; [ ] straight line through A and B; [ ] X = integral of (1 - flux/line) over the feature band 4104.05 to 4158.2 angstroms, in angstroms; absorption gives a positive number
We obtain 6.04 angstroms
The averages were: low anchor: 19.9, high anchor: 22.2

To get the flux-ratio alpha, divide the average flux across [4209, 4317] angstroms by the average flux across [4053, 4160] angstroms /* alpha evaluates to 0.9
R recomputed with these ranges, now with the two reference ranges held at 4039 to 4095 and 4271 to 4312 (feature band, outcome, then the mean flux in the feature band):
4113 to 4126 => 0.105 mag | 18.8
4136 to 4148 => 0.109 mag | 18.5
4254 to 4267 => 0.097 mag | 17.3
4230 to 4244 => 0.143 mag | 16.9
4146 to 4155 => 0.047 mag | 19.5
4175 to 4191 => -0.125 mag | 22.3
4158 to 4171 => 0.007 mag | 20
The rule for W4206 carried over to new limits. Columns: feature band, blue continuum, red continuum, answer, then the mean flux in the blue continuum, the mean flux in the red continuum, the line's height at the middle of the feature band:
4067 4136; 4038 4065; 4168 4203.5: 9.02 angstroms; 22.5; 21.8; 22.2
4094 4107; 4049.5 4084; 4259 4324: 1.06 angstroms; 21.2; 18.2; 20.8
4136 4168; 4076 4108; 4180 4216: 1.88 angstroms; 19.7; 20.9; 20.4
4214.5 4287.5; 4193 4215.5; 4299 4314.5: 7.05 angstroms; 20.3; 18.4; 19.4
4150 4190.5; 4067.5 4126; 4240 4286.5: -4.86 angstroms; 19.6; 17.6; 18.7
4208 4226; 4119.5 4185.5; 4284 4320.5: 1.01 angstroms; 19.7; 18.2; 19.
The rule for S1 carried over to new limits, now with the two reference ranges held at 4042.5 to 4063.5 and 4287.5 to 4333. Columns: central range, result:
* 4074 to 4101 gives 0.090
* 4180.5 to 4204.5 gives -0.103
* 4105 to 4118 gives 0.146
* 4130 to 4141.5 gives 0.160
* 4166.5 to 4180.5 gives -0.075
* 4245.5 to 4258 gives 0.135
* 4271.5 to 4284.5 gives -0.050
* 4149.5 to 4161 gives 0.046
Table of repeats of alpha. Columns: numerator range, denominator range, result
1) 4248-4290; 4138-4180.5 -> 0.90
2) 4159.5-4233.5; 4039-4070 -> 0.90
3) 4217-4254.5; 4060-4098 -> 0.83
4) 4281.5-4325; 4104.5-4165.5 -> 0.96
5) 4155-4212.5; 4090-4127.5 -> 1.11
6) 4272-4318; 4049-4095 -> 0.88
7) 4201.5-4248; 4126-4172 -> 0.93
